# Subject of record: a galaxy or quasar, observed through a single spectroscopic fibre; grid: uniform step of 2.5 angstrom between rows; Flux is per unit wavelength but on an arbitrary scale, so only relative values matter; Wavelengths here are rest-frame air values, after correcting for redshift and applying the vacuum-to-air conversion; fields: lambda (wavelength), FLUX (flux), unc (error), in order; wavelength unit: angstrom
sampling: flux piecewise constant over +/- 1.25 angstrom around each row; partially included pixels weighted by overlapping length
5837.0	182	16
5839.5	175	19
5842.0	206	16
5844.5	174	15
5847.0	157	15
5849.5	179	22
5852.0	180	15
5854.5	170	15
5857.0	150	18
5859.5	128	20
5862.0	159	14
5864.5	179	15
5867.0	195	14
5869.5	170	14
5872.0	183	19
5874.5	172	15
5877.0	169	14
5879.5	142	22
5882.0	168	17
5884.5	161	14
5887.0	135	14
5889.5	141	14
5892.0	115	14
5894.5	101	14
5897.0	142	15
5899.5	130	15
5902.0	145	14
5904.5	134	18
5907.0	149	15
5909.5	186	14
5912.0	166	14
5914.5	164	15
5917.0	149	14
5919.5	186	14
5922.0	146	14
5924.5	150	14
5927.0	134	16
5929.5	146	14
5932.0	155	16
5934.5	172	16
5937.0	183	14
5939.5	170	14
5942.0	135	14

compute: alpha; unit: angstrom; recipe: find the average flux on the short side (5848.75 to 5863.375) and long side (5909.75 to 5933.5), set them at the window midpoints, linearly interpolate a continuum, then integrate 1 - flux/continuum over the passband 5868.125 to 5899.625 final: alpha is 1.9 angstrom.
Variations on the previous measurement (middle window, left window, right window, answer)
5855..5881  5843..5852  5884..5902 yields -1.9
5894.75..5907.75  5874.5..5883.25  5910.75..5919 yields 2.0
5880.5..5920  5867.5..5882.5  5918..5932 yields 3.1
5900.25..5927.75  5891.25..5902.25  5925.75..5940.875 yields -2.7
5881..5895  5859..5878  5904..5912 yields 2.3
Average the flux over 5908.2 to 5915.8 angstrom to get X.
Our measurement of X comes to 172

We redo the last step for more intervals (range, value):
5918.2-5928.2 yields 154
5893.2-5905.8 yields 130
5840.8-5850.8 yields 179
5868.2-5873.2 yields 177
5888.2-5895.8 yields 119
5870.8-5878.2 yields 175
